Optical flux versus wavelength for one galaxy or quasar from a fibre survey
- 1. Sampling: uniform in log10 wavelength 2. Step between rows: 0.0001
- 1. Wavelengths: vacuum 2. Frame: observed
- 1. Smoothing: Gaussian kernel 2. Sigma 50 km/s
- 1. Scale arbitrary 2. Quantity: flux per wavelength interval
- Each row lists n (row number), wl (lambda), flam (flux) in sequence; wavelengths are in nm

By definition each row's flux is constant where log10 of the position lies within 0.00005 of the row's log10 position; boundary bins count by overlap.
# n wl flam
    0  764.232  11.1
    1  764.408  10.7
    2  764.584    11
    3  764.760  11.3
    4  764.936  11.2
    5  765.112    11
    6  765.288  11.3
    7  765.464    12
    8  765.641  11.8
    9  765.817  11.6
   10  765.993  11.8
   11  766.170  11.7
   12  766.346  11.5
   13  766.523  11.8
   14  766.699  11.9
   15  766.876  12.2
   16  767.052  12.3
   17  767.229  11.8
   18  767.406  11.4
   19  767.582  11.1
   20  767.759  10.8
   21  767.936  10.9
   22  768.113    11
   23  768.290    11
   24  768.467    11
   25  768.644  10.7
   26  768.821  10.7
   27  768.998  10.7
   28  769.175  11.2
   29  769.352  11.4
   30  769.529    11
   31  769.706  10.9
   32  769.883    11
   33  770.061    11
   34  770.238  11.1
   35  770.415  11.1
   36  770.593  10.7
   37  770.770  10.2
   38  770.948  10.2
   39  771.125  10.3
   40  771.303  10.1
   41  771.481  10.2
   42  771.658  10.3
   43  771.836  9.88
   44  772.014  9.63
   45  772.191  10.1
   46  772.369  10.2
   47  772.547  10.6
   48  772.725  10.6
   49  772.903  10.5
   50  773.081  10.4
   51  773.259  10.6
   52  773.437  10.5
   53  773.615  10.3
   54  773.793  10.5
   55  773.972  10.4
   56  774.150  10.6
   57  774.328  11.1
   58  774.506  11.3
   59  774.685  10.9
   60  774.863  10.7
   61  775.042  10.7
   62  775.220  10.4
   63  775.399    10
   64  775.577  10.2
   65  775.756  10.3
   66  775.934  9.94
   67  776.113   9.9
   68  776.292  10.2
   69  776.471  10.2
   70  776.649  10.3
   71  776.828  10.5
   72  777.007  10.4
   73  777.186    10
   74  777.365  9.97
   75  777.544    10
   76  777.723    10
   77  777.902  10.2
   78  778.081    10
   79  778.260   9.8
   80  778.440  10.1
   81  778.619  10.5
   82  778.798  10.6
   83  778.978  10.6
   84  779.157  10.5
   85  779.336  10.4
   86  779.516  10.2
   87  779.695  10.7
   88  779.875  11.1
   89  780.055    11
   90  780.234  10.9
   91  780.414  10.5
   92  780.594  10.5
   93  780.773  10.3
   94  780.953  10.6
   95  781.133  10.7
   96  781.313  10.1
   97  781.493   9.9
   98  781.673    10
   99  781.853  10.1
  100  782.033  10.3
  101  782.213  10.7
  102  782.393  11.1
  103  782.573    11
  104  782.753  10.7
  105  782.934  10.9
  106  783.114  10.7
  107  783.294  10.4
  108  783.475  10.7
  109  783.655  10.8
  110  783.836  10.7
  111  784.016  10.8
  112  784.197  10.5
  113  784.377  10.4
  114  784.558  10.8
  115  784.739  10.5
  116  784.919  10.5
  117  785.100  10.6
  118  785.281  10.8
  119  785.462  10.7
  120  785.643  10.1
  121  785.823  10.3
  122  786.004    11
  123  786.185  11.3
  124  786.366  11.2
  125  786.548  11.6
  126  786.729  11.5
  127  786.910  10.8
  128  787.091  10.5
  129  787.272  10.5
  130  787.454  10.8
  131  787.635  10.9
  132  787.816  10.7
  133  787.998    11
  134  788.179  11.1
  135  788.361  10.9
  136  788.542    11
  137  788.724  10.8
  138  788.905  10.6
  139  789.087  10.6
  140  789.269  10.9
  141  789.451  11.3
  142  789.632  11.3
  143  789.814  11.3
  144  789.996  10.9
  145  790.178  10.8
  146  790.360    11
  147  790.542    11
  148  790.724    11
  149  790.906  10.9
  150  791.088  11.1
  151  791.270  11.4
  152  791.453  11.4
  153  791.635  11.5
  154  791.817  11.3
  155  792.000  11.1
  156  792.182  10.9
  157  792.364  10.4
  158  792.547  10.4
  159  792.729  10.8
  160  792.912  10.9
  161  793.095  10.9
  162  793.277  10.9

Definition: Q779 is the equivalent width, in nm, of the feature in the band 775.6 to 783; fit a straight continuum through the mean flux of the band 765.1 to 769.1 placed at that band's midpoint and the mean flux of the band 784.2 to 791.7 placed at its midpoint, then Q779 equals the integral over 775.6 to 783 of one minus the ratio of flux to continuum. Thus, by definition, 0.48 nm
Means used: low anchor 11.4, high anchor 10.9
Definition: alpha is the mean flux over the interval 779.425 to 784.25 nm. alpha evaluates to 10.6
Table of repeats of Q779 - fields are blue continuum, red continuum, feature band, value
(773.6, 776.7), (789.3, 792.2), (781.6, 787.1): 0.07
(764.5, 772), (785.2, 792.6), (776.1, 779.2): 0.23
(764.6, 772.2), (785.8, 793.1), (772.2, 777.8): 0.32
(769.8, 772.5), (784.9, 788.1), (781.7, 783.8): 0.01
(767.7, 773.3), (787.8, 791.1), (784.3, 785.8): 0.05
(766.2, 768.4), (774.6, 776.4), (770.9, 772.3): 0.10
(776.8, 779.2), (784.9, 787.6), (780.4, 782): 0.02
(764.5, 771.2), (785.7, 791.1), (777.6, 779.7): 0.15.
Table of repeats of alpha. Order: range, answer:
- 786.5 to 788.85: 10.9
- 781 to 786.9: 10.7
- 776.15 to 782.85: 10.4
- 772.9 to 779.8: 10.4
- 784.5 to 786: 10.6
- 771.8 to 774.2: 10.3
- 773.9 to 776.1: 10.5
